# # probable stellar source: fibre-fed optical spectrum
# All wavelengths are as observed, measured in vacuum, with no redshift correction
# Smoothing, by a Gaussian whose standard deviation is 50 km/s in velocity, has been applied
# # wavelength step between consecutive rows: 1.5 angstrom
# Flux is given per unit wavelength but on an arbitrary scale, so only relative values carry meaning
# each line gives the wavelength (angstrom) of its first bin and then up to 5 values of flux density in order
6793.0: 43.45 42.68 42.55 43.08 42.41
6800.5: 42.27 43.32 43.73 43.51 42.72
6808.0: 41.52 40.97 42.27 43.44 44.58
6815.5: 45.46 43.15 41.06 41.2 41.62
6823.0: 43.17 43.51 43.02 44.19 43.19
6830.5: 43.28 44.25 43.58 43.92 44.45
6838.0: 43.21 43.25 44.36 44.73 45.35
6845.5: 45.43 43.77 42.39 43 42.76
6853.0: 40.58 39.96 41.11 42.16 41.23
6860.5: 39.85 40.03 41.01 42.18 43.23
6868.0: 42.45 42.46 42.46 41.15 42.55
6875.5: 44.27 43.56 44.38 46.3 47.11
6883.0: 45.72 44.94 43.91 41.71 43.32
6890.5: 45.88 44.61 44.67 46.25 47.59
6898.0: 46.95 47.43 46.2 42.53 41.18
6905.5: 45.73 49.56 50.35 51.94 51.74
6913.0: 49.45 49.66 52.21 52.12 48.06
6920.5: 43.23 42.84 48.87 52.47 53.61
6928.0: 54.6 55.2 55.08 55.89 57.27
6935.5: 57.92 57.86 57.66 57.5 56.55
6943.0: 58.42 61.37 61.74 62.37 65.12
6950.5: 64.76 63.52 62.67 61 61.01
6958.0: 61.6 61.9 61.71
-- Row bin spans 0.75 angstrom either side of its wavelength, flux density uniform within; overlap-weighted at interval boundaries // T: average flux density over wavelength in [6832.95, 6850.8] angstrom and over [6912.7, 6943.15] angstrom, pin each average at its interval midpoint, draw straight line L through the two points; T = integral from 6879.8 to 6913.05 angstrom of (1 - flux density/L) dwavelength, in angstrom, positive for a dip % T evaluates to 2.36 angstrom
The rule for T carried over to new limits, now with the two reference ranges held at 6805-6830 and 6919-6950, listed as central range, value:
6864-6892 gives 3.2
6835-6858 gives 1.4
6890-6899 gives 0.9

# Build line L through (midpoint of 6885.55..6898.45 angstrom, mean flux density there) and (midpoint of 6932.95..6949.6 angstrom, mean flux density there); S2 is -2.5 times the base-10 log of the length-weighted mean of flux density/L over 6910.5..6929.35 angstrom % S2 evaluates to 0.06 mag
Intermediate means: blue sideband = 45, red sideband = 59.3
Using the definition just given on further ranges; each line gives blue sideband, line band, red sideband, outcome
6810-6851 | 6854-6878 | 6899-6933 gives 0.10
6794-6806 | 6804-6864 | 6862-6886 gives 0.01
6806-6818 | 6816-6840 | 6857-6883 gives -0.01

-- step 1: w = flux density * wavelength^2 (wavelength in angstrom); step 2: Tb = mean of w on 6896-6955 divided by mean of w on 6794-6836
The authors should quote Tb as 1.28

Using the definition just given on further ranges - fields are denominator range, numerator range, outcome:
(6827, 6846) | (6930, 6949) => 1.37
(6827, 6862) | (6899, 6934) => 1.18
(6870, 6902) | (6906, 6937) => 1.17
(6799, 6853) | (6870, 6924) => 1.09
